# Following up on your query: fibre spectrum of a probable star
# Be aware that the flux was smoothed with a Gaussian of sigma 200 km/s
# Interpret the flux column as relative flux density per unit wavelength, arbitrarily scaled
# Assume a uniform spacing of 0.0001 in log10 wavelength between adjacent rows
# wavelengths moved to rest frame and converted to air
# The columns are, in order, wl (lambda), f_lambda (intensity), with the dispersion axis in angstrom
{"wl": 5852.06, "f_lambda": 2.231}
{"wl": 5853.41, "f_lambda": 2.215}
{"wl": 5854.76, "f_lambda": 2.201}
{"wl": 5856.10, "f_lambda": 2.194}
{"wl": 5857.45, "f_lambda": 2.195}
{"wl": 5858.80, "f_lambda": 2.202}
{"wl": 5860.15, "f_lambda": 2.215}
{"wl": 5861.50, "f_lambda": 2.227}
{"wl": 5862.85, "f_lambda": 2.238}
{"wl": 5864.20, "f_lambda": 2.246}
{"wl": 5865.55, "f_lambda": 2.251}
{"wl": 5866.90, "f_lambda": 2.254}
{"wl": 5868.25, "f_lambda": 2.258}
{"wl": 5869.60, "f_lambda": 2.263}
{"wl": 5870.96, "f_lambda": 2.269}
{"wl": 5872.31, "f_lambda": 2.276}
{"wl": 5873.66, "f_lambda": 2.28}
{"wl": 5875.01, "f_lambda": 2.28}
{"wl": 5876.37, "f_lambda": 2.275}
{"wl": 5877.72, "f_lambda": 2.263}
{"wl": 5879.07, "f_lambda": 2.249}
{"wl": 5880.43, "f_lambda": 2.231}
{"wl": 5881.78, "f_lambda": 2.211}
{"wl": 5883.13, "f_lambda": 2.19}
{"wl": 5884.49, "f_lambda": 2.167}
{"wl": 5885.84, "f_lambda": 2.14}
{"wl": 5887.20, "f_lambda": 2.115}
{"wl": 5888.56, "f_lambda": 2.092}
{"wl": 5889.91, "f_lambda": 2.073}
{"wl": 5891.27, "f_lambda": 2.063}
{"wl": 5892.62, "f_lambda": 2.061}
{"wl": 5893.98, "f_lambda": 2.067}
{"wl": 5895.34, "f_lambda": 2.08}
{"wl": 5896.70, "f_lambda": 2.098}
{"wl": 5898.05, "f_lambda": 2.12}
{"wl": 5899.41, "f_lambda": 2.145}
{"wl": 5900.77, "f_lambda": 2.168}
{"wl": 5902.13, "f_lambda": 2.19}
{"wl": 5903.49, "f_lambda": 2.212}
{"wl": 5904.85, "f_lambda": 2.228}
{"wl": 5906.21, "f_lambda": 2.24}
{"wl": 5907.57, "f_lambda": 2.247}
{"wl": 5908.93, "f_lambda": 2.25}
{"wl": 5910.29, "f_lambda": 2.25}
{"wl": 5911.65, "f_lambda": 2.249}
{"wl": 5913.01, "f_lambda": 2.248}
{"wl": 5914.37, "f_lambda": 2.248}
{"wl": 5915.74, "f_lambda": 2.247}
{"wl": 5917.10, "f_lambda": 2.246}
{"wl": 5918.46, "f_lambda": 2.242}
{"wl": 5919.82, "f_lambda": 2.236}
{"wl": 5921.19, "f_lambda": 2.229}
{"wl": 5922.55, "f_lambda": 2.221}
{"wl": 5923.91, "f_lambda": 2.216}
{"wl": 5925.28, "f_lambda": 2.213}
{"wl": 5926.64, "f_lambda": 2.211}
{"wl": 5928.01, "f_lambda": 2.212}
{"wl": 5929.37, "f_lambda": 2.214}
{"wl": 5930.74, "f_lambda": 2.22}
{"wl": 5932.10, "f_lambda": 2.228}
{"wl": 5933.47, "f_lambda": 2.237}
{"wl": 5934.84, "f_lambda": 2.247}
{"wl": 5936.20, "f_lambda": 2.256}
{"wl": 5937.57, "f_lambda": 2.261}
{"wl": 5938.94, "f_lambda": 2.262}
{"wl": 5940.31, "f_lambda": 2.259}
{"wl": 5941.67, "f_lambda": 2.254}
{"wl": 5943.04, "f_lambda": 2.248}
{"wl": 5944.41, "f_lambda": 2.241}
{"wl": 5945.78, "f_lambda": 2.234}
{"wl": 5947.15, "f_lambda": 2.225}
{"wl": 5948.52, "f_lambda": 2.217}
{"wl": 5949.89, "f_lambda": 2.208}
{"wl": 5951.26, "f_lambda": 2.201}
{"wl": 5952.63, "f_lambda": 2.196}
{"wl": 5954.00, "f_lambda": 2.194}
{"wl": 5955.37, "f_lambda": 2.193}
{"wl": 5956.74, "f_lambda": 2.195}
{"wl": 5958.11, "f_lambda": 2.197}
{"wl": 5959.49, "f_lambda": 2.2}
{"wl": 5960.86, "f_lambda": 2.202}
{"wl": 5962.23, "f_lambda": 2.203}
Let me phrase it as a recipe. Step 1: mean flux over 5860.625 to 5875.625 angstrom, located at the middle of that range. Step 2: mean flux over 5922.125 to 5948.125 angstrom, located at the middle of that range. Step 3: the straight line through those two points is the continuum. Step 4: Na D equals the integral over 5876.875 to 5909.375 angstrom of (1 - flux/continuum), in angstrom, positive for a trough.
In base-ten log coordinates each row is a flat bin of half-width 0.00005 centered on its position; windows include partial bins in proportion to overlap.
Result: 1.3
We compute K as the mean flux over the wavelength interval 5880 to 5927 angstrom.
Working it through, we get 2.18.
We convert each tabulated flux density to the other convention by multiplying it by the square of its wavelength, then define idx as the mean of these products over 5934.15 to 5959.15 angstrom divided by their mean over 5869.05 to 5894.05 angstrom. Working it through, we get 1.04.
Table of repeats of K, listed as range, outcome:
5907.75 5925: 2.24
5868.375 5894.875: 2.19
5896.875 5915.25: 2.21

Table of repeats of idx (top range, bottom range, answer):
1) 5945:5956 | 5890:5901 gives 1.07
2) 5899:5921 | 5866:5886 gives 1.00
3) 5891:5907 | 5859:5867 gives 0.97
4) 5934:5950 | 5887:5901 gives 1.09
